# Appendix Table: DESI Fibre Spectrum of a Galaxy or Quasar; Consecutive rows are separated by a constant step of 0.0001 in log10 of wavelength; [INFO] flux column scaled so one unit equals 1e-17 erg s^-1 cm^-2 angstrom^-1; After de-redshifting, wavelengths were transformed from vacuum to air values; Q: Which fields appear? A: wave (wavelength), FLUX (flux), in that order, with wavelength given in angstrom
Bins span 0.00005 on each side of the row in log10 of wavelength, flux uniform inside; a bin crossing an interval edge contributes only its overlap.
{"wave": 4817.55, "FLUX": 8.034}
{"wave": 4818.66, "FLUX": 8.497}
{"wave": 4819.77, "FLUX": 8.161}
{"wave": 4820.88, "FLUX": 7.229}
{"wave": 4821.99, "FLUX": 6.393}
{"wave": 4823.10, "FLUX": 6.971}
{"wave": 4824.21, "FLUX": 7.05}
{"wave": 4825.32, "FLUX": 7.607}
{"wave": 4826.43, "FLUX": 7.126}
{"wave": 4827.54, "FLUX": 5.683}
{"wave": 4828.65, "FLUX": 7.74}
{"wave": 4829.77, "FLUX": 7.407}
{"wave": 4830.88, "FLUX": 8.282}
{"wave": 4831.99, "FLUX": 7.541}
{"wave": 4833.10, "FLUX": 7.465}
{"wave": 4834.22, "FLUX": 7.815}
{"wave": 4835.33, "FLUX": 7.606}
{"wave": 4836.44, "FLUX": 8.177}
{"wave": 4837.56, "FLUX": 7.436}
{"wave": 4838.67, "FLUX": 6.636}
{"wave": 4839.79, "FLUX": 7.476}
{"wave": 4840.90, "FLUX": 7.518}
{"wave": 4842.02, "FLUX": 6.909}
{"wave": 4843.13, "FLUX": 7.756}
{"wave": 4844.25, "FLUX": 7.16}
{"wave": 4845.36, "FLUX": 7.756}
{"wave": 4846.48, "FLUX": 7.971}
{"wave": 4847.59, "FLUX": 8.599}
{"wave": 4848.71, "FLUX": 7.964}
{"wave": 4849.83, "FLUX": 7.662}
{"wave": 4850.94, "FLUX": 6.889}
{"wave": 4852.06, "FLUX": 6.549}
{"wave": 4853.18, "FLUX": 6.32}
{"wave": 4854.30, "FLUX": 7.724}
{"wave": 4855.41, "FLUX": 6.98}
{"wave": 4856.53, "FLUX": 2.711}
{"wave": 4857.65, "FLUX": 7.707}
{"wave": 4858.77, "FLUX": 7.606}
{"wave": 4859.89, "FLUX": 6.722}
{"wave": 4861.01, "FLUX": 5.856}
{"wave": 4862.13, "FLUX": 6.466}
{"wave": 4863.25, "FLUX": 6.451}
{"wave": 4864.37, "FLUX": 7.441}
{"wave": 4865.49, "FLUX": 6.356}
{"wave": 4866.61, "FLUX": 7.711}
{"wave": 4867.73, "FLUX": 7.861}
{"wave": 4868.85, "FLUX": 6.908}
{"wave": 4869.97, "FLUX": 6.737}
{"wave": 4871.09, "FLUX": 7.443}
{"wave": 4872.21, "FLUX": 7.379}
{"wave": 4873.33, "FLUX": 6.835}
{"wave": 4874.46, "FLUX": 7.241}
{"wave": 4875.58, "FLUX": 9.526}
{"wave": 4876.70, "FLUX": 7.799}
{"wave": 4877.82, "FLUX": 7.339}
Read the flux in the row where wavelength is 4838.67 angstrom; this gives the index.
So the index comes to 6.636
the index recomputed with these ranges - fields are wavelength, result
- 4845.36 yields 7.756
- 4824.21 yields 7.05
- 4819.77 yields 8.161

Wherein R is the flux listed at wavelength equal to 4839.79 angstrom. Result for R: 7.476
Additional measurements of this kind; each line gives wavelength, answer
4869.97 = 6.737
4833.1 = 7.465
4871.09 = 7.443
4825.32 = 7.607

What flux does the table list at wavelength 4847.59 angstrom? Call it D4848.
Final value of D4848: 8.599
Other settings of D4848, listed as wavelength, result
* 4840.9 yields 7.518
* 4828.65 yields 7.74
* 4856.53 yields 2.711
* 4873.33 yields 6.835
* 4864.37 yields 7.441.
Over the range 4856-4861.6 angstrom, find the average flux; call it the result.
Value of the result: 6.13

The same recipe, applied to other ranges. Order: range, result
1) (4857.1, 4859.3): 7.65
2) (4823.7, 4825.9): 7.34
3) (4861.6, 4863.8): 6.46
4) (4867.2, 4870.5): 7.17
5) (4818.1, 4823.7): 7.45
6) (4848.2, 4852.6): 7.26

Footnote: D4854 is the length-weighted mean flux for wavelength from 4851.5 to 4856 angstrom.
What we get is 6.87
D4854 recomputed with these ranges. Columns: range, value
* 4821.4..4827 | 7.03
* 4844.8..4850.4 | 8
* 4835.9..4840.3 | 7.41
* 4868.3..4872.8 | 7.13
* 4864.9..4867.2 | 7.05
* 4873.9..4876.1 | 8.37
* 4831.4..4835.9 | 7.62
